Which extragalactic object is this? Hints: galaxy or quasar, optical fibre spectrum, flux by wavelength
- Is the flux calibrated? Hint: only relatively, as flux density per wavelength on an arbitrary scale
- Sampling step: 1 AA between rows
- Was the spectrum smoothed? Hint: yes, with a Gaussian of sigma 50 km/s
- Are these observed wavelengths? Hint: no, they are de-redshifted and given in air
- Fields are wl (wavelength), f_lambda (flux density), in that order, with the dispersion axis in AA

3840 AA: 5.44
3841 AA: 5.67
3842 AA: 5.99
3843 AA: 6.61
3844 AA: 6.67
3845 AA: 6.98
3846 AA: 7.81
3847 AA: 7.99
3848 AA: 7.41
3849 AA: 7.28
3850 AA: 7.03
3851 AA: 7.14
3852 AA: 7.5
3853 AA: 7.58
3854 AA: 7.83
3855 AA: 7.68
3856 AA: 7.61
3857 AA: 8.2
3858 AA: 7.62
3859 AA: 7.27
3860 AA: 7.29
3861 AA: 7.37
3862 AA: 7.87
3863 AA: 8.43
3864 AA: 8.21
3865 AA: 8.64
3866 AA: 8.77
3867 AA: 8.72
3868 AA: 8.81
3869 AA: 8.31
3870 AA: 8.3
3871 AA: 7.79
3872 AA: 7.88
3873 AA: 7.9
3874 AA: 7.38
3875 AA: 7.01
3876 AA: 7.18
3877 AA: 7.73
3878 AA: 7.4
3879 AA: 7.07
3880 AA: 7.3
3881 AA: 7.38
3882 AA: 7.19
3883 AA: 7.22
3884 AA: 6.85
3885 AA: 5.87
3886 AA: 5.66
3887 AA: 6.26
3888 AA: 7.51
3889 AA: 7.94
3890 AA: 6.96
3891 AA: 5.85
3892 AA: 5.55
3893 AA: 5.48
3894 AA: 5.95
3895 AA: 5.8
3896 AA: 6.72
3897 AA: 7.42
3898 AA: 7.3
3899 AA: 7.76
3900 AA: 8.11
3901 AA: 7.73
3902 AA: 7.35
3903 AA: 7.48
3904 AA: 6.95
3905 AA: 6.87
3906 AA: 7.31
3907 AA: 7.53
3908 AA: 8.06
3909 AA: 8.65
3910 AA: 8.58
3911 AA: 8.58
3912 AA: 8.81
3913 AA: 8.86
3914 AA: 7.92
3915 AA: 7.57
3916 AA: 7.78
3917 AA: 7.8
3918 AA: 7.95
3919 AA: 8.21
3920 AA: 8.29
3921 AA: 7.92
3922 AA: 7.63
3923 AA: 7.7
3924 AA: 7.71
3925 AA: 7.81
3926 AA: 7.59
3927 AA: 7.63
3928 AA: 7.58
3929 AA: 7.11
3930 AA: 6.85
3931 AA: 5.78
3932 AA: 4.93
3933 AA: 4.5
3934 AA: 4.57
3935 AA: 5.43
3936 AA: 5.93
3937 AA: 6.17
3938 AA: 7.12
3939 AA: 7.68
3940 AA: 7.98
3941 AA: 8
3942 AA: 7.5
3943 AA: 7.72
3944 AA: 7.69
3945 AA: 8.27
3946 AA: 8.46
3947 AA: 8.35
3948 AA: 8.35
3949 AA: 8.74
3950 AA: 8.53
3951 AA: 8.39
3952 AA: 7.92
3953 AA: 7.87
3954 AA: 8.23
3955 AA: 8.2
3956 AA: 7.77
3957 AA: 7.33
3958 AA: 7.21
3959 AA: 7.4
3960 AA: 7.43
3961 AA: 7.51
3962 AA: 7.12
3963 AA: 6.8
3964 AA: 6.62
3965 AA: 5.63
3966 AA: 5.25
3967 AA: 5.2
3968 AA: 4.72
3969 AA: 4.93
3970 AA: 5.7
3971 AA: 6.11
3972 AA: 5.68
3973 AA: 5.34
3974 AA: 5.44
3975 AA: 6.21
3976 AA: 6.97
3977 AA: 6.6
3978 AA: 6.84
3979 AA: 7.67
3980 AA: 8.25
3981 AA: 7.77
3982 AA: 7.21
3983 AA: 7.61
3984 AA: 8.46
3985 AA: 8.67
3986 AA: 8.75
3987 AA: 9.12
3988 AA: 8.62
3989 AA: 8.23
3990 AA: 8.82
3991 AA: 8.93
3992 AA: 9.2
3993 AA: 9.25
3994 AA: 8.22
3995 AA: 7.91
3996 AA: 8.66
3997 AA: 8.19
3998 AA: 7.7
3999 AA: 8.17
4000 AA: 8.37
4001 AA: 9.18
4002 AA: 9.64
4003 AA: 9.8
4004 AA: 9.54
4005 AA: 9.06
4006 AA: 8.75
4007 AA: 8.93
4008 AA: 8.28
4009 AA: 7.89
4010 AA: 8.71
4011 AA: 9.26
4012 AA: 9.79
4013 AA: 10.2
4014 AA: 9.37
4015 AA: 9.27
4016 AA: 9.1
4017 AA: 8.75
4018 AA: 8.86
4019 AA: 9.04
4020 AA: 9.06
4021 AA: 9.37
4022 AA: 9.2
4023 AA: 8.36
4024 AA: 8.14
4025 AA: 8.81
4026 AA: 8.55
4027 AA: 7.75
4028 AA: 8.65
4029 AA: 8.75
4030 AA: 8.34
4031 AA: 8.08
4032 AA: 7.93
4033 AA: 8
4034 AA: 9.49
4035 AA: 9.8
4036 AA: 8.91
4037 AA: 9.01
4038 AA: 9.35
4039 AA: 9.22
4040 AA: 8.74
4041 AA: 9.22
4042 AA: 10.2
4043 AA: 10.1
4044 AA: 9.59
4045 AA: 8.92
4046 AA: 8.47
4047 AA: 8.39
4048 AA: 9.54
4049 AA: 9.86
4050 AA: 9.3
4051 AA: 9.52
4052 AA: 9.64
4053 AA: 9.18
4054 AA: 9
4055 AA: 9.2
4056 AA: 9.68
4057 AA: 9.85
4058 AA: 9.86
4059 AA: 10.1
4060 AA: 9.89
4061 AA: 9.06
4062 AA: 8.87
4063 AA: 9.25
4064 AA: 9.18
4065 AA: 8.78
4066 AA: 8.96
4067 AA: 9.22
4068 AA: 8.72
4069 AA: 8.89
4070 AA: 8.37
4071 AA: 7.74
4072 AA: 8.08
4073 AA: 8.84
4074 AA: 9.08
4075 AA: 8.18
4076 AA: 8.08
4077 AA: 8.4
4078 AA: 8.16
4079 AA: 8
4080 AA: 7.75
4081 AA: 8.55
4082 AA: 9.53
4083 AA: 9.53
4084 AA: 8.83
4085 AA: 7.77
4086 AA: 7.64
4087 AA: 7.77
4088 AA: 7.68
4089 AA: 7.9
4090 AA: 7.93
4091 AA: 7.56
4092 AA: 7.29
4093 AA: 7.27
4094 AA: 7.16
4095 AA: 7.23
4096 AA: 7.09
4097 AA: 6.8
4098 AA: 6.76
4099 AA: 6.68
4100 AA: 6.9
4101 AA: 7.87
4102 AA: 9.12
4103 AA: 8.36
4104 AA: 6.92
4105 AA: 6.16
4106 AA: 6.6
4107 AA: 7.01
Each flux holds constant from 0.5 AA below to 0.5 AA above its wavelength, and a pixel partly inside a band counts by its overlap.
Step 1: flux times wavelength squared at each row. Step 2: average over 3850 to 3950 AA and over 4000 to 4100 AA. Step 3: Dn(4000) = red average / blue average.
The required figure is 1.27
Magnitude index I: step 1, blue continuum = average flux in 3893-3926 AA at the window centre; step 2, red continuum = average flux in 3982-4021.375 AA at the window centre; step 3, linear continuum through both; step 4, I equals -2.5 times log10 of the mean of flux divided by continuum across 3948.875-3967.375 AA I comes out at 0.13 mag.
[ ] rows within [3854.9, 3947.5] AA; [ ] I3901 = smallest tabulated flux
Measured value 4.5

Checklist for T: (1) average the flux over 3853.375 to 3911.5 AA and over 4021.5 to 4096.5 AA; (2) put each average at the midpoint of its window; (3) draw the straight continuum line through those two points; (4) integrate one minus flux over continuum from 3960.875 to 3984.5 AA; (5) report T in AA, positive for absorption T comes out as 4.7 AA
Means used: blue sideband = 7.44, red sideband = 8.71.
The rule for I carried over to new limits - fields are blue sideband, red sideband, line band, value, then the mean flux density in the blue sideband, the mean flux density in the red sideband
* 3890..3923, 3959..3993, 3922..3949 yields 0.03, 7.49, 7.11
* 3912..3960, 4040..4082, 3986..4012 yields -0.06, 7.5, 9.02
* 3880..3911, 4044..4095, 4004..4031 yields -0.08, 7.07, 8.68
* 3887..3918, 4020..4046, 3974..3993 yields 0.05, 7.4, 8.89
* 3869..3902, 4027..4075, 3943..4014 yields 0.05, 7.07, 9.06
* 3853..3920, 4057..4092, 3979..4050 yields -0.07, 7.53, 8.59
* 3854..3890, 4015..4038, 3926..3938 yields 0.29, 7.58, 8.75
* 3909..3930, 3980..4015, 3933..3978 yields 0.19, 7.94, 8.71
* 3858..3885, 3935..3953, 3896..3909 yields 0.03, 7.7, 7.75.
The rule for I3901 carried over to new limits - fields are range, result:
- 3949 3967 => 5.2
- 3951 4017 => 4.72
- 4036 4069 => 8.39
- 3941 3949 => 7.5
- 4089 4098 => 6.76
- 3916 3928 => 7.58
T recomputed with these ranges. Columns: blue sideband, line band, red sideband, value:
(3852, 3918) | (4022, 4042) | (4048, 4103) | -1.2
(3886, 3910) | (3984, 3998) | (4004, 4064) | -0.3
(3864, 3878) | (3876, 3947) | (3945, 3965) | 5.9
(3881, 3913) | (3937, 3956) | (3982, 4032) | -0.3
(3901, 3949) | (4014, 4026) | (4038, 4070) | -0.1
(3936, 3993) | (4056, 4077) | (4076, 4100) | -3.4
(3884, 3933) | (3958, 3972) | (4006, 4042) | 3.2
